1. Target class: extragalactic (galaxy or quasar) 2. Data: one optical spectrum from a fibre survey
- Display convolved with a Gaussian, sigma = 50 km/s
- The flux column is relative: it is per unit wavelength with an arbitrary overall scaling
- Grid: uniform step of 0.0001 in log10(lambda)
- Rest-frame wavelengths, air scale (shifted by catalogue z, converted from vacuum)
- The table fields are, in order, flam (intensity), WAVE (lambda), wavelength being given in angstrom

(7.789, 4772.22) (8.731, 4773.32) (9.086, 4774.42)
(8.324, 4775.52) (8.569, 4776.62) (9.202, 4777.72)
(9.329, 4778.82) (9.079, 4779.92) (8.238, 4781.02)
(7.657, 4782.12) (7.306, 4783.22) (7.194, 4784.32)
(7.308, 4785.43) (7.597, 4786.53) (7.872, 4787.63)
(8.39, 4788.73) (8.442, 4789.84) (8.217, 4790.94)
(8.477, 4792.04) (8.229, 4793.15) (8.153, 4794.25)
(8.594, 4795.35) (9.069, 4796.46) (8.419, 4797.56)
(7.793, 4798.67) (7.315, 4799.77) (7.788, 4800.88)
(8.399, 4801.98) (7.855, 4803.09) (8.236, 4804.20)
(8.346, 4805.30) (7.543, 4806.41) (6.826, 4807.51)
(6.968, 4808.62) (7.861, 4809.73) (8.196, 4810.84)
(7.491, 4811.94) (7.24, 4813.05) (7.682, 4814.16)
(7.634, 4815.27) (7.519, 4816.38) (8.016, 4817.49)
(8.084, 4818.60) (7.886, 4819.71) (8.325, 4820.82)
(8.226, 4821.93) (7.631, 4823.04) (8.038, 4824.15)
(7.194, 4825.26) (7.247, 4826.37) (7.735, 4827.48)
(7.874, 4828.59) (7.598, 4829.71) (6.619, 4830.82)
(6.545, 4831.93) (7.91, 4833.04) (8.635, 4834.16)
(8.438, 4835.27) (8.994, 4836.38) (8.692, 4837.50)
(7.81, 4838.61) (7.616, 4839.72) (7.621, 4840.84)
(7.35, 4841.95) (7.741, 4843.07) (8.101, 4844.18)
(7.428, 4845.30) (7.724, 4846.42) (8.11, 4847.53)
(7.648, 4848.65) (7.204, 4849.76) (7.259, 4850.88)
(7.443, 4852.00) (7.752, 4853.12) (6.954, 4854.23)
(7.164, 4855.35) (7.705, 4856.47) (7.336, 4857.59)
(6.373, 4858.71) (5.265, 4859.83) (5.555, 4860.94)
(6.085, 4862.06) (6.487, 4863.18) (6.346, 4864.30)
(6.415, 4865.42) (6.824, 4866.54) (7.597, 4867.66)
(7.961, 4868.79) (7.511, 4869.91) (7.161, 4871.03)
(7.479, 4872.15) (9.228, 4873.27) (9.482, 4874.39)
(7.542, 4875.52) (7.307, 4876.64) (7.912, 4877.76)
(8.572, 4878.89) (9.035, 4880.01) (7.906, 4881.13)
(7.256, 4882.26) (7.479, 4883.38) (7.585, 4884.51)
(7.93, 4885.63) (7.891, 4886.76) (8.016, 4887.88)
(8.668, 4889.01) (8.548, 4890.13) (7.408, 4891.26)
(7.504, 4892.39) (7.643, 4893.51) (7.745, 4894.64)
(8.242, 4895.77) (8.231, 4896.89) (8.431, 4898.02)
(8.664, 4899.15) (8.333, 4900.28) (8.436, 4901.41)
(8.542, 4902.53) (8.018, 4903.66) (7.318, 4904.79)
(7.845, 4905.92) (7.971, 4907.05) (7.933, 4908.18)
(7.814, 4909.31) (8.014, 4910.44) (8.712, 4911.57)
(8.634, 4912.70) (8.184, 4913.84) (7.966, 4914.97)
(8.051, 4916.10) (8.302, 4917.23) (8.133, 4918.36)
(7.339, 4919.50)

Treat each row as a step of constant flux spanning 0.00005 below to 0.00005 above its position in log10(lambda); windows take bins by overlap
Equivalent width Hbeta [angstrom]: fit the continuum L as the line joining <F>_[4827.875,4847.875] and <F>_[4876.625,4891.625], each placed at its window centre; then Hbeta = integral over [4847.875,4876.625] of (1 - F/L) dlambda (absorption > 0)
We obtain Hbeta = 2.6 angstrom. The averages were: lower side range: 7.82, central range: 7.2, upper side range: 8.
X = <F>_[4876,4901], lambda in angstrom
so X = 8.01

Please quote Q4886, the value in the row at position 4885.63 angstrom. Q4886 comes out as 7.93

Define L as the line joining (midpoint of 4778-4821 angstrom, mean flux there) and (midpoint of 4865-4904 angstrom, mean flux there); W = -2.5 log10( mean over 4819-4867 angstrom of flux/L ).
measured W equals 0.08 mag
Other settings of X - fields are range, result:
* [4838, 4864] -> 7.2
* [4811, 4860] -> 7.63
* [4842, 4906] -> 7.63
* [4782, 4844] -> 7.85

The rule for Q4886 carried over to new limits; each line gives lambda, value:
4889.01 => 8.668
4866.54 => 6.824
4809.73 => 7.861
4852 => 7.443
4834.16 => 8.635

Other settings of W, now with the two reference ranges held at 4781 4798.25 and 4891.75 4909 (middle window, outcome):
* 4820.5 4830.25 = 0.04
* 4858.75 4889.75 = 0.08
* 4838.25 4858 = 0.07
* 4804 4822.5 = 0.04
